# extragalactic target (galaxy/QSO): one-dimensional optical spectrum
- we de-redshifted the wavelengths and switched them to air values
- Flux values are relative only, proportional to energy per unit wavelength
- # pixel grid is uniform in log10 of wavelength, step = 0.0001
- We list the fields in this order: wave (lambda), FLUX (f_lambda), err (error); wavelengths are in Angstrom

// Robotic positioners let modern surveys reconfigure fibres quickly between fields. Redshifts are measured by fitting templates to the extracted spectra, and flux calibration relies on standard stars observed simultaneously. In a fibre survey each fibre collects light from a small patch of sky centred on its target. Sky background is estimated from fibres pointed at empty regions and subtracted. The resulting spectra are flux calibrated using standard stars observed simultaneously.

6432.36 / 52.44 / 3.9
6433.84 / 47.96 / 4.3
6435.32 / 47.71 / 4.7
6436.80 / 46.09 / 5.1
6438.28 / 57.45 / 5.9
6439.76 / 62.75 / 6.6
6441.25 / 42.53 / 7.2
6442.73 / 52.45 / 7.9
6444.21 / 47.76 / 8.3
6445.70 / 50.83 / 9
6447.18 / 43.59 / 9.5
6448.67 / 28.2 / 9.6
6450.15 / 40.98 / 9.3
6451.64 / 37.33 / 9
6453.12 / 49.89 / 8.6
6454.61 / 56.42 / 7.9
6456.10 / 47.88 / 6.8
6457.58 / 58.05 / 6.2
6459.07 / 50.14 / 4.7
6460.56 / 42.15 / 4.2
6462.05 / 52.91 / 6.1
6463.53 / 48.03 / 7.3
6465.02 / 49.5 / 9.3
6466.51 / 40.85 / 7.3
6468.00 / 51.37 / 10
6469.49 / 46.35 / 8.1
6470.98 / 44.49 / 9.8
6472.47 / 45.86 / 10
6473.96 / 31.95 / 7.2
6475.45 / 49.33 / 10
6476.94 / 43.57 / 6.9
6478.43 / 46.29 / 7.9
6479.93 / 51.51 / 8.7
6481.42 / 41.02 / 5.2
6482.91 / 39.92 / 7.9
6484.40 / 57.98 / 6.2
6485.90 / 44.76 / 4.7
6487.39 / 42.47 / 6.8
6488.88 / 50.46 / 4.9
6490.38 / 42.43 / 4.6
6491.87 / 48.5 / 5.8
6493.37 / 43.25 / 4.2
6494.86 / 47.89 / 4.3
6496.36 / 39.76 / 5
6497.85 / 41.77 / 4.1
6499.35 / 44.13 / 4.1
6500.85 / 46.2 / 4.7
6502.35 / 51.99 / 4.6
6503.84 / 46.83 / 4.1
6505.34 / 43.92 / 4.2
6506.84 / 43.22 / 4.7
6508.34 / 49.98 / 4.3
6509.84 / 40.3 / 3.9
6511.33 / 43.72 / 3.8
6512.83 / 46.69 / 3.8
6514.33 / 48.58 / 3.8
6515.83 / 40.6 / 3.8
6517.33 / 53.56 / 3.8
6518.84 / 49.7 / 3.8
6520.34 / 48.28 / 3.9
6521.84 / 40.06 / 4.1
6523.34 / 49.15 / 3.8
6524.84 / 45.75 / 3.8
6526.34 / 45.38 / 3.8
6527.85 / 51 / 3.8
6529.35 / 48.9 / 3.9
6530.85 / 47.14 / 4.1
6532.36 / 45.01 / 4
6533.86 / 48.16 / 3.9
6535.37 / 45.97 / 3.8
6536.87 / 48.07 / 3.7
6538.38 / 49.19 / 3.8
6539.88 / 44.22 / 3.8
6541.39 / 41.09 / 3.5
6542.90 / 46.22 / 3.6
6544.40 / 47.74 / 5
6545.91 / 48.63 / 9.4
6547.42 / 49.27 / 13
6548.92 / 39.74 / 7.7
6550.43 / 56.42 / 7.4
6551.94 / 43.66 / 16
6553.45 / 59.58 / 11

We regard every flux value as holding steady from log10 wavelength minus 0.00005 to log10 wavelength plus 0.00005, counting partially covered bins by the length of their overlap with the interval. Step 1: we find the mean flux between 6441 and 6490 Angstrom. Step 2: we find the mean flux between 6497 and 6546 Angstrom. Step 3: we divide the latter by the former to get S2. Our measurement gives 1.00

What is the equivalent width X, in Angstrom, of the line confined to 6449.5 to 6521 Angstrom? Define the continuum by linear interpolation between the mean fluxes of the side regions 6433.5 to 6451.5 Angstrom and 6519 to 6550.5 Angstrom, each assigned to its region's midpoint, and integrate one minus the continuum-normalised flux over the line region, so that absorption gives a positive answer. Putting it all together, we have 0.9 Angstrom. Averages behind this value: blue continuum 47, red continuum 46.8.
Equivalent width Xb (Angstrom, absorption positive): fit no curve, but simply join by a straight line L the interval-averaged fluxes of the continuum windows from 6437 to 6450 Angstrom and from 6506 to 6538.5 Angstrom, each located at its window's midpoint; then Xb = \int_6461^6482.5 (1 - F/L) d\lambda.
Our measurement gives 0.7 Angstrom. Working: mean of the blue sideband 47.8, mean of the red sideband 46.7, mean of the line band 45.8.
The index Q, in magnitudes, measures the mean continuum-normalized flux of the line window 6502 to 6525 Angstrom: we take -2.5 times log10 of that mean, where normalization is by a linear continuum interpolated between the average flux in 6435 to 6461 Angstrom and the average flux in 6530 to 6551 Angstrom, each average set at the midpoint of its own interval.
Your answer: 0.02 mag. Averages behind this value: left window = 48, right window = 46.9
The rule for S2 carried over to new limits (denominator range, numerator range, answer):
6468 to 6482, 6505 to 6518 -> 1.02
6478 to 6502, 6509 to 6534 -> 1.02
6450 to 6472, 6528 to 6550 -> 0.97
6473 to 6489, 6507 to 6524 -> 1.02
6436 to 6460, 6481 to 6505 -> 0.95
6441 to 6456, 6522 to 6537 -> 1.04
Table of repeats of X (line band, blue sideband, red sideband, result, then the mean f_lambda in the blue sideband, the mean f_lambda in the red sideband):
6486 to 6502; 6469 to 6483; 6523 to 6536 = 0.1 Angstrom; 44.2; 47.3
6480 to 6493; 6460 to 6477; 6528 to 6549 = -0.1 Angstrom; 45.7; 46.7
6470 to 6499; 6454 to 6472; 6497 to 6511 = 1.3 Angstrom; 48.9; 45.3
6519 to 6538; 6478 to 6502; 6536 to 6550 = -0.4 Angstrom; 45.6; 46.3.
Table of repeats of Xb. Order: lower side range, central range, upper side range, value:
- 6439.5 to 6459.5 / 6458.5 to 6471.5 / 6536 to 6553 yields 0.0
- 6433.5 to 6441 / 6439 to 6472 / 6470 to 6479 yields 0.2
